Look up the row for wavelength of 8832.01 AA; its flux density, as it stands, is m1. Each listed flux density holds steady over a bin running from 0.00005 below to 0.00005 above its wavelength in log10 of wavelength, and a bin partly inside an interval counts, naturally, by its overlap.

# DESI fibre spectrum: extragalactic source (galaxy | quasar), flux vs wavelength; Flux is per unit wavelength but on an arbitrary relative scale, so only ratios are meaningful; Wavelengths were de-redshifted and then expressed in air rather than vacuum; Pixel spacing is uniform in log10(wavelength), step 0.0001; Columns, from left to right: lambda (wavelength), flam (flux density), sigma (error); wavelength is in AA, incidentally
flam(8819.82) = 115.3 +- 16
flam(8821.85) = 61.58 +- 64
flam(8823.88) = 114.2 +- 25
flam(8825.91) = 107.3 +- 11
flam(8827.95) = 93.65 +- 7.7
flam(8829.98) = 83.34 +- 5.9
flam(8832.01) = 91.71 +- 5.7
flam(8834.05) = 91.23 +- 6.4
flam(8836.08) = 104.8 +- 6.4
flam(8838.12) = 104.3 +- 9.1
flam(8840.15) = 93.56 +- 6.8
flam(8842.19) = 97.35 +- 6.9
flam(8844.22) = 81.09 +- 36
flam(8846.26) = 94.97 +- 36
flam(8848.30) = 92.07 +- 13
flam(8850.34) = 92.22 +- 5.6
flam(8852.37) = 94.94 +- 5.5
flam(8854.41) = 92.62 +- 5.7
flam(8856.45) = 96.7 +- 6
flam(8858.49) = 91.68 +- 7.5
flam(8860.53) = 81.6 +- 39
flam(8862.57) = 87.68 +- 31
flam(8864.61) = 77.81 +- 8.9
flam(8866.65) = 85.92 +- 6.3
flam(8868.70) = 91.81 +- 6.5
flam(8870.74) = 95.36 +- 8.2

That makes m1 91.71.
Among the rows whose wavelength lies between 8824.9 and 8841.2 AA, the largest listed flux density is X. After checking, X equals 107.3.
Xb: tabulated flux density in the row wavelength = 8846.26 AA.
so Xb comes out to 94.97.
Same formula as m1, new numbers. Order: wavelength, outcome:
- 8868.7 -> 91.81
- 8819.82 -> 115.3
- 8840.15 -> 93.56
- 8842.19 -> 97.35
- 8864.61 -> 77.81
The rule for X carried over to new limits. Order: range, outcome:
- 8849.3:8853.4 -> 94.94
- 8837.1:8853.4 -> 104.3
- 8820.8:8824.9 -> 114.2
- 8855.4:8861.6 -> 96.7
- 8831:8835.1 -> 91.71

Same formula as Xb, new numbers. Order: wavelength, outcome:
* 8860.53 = 81.6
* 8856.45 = 96.7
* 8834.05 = 91.23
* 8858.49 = 91.68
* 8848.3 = 92.07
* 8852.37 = 94.94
